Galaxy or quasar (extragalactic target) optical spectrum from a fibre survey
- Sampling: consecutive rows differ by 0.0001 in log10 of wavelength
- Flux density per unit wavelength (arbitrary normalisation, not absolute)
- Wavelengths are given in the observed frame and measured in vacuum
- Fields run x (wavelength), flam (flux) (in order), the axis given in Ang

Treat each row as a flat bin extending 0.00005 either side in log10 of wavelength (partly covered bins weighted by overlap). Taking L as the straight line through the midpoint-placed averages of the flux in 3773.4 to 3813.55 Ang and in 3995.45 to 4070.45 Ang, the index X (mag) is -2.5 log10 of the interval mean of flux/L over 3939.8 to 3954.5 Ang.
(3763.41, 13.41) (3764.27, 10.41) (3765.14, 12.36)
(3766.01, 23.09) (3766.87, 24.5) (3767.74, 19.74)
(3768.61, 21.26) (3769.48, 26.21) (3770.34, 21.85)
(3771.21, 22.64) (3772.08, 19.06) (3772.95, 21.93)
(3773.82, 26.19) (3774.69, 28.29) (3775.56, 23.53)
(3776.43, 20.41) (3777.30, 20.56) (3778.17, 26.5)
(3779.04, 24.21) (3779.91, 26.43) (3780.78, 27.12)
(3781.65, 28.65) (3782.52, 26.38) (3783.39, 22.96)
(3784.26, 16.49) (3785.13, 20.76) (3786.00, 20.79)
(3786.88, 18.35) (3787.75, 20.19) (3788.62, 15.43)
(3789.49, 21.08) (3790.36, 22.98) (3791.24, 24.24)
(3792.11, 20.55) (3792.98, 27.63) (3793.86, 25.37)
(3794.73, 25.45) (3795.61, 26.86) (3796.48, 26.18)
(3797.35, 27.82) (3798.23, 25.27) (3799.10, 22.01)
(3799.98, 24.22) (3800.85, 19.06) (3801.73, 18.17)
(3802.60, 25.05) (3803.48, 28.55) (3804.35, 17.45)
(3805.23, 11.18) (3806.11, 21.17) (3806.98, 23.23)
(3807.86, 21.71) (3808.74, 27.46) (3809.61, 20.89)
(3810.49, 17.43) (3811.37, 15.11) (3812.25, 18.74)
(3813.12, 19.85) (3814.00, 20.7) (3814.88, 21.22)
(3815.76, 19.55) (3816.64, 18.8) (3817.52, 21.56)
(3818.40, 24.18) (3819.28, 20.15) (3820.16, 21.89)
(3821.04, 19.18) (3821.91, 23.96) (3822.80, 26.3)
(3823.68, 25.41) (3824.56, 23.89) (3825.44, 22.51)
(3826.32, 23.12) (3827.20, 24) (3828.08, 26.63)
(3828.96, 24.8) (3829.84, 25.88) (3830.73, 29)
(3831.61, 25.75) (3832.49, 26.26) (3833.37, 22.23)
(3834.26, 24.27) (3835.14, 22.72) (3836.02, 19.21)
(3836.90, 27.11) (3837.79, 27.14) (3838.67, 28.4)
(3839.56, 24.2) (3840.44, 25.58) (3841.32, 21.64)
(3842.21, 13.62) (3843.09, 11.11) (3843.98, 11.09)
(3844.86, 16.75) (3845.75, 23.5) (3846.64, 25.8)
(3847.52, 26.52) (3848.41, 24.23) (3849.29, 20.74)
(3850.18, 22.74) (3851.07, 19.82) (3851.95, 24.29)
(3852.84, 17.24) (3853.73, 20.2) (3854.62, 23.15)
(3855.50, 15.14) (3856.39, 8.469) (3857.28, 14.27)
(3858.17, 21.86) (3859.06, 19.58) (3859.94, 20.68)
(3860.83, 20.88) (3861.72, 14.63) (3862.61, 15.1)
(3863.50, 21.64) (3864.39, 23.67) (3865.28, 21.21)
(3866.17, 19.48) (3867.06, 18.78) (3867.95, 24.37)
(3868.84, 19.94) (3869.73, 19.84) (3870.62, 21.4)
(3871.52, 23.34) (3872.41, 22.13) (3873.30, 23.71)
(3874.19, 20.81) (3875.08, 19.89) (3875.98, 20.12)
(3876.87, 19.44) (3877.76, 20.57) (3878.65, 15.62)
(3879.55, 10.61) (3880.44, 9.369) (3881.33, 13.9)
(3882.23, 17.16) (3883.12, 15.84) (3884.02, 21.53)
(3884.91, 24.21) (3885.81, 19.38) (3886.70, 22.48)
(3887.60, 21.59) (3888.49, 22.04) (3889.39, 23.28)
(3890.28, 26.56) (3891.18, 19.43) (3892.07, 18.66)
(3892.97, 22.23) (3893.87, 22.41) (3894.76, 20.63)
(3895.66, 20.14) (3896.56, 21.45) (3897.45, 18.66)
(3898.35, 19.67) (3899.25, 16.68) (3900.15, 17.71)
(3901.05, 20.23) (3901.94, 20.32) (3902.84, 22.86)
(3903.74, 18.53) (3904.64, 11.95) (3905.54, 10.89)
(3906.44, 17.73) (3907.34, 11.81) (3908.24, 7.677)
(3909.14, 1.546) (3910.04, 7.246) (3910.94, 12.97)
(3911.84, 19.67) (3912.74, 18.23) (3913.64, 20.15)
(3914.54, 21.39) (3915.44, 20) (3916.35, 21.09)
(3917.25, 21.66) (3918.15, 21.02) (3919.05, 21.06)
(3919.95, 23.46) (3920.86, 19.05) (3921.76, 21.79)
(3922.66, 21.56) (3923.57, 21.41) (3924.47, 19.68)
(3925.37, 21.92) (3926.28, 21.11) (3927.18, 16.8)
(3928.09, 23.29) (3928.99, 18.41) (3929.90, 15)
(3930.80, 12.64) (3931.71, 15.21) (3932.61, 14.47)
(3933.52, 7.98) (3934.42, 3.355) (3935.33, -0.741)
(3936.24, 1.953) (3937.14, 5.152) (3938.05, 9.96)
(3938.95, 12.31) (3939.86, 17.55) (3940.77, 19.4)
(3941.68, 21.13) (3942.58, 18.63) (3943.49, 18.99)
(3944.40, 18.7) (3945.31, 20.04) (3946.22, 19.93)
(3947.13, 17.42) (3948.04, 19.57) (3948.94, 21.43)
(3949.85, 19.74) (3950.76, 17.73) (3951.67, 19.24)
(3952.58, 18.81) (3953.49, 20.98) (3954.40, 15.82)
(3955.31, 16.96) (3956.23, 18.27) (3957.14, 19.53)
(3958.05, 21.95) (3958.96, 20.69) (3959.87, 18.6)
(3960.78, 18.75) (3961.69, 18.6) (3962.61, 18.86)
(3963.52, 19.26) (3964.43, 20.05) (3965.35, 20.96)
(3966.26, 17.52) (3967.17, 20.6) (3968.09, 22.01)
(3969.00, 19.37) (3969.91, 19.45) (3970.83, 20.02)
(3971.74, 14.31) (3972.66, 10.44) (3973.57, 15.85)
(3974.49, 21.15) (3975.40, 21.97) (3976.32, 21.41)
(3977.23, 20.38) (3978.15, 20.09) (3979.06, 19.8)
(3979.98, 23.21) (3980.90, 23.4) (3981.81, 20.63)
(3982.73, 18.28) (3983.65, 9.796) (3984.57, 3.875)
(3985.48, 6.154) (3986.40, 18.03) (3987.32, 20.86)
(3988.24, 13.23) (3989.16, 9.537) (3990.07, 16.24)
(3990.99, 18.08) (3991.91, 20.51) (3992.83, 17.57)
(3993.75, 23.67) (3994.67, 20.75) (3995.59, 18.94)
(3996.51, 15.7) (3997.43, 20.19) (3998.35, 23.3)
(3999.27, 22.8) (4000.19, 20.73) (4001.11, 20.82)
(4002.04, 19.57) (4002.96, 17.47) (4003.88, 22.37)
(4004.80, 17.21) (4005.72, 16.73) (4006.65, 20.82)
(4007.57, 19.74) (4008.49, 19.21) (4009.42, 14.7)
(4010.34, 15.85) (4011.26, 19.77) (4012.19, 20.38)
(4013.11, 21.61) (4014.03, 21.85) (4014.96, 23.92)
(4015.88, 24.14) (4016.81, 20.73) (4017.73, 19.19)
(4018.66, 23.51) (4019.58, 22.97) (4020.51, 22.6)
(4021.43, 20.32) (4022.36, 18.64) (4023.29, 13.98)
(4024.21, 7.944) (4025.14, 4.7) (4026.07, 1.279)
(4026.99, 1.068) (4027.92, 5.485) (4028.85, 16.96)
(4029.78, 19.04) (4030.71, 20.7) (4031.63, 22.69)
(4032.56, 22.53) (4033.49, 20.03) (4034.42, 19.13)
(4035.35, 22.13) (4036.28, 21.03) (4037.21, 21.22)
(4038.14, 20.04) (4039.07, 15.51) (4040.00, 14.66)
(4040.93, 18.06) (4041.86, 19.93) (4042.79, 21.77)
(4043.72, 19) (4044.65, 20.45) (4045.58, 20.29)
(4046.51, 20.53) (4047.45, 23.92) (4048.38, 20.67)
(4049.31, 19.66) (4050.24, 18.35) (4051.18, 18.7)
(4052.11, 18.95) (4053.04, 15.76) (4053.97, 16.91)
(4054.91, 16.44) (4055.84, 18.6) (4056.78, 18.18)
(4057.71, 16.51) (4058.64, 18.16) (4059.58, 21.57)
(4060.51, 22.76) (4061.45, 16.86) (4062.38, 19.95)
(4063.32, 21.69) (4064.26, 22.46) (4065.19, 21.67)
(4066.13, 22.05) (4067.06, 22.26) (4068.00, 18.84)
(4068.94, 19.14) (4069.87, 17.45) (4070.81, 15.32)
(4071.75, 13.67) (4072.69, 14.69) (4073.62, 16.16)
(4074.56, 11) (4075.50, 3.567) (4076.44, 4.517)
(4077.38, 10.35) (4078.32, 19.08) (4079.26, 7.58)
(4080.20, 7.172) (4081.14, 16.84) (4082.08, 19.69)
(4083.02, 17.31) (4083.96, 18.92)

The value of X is 0.05 mag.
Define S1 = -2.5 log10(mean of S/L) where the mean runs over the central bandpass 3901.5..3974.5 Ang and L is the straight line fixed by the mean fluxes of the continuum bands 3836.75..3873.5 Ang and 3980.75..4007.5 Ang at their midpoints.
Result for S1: 0.10 mag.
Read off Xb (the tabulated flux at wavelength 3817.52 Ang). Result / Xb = 21.56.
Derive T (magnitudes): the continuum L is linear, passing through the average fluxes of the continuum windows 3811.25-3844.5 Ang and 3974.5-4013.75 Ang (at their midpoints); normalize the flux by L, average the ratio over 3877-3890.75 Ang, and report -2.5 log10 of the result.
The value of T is 0.11 mag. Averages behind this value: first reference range 22.3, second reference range 18.5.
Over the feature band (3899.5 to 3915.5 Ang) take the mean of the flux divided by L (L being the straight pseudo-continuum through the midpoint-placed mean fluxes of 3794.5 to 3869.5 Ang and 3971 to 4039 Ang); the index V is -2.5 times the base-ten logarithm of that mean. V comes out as 0.278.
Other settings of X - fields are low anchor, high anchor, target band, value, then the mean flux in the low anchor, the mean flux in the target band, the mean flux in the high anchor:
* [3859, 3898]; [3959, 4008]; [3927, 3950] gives 0.274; 20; 14.9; 18.5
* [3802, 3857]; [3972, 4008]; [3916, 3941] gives 0.226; 21.7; 15.9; 18.2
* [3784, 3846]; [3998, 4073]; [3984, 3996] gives 0.215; 22.1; 15.9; 18.7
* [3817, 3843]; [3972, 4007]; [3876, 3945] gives 0.209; 23.6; 17.2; 18.2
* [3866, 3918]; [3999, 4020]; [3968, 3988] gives 0.127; 18.6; 17.6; 20.2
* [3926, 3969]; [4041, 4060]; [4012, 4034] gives 0.076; 16.9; 17.3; 19.2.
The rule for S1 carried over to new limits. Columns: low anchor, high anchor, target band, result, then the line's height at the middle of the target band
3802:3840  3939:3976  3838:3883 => 0.109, 21.6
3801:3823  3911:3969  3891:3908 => 0.027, 18.8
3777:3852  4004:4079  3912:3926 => -0.026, 20.4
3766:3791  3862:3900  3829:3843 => -0.132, 21.1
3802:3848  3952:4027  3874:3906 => 0.086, 20.6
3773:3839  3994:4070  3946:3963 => 0.065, 20.3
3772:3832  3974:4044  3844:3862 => 0.092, 21.6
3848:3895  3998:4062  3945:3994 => 0.043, 19.1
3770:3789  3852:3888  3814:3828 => -0.069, 21.1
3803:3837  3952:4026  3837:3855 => 0.014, 21.8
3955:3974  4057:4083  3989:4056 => -0.069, 17.4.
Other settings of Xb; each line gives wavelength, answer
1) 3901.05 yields 20.23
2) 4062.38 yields 19.95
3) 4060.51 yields 22.76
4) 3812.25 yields 18.74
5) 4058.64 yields 18.16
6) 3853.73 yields 20.2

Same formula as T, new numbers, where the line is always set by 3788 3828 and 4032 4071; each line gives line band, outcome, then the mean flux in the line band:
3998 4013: 0.03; 19.5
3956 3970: 0.04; 19.7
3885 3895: -0.03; 21.8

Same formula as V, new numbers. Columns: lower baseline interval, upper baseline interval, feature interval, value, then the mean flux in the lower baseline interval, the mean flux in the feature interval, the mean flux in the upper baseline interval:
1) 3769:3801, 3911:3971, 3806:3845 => -0.01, 23.4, 22.2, 17.9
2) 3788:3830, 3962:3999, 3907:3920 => 0.20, 22.3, 16.4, 18.2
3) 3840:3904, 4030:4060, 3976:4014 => 0.06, 19.8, 18.4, 19.4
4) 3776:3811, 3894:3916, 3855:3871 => 0.00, 22.6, 19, 16.7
